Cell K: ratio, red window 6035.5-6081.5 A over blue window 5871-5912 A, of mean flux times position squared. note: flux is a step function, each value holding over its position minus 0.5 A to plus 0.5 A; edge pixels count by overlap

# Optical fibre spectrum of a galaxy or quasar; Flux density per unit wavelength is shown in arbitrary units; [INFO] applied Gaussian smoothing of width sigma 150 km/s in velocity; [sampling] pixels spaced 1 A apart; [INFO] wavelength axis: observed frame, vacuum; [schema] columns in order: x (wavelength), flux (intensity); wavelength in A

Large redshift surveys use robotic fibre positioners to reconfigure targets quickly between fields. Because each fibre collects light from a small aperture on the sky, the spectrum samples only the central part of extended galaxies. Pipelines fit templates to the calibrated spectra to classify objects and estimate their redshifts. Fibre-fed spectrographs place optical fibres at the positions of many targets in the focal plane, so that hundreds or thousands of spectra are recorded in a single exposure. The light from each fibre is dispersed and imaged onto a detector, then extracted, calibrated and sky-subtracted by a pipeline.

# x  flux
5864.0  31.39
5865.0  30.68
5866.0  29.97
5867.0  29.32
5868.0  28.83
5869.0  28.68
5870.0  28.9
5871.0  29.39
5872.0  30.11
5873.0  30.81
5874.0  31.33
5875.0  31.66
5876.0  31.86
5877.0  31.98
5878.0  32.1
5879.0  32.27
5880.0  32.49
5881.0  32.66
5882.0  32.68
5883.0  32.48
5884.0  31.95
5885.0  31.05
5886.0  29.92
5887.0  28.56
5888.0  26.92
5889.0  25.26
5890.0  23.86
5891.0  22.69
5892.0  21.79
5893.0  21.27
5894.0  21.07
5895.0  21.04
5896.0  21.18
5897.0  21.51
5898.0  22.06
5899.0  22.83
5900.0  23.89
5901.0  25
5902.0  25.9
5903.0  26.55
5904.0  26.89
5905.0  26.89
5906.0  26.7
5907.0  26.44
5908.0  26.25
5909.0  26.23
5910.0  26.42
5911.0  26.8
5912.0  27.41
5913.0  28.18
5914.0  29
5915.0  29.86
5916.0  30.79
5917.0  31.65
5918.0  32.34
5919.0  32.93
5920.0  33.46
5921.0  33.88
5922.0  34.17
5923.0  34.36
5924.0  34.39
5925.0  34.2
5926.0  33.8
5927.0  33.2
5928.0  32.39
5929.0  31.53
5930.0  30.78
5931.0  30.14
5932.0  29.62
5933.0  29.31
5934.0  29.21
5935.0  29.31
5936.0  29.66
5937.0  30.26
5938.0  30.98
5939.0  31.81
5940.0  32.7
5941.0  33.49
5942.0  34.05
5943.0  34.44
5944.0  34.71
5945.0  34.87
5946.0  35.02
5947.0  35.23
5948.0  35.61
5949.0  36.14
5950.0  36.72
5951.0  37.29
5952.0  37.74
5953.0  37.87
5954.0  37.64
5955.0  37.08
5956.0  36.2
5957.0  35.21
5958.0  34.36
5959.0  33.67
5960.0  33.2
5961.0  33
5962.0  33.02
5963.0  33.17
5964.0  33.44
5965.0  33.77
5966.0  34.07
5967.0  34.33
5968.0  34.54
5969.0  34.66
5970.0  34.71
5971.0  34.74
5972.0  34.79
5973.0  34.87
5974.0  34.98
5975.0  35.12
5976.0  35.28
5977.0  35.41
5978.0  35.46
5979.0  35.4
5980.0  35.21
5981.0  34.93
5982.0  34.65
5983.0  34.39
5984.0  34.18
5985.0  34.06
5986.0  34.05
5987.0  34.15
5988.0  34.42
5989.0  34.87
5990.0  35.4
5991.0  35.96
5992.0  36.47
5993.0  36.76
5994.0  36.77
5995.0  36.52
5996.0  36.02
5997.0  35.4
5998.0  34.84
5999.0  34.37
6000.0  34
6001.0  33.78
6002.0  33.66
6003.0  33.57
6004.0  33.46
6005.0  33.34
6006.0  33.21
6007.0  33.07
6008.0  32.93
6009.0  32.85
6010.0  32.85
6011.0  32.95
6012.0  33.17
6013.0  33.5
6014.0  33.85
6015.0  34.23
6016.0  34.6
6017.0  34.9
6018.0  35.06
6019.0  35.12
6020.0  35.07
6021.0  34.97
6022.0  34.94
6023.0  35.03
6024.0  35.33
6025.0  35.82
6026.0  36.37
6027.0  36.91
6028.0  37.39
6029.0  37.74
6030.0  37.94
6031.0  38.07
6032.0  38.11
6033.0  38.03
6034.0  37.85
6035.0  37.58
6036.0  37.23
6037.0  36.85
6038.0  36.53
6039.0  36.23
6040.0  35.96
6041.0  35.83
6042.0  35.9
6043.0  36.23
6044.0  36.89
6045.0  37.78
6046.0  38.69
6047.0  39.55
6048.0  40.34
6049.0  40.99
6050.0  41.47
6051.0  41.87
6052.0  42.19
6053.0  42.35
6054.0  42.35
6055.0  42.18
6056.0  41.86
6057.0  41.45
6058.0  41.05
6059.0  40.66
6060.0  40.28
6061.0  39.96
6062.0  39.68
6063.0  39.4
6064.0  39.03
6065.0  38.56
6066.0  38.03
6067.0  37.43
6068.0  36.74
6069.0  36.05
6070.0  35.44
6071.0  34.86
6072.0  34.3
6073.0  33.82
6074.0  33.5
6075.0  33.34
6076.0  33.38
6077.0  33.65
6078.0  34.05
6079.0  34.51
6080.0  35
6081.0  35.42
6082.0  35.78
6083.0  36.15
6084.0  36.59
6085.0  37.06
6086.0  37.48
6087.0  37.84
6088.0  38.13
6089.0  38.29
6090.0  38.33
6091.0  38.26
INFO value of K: 1.47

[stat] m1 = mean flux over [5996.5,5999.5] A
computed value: 34.9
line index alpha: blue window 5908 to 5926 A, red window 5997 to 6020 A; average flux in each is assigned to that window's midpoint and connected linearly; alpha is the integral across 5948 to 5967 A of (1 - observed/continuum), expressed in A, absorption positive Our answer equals -1.8 A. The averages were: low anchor 30.9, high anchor 33.8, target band 35.2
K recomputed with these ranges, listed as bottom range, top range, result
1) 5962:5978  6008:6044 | 1.05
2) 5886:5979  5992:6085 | 1.22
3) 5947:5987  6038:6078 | 1.12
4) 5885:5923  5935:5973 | 1.30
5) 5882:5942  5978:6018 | 1.24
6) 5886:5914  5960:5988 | 1.41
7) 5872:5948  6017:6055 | 1.33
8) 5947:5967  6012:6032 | 1.03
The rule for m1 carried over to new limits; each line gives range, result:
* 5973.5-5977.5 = 35.2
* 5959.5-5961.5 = 33.1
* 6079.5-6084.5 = 35.8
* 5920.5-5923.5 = 34.1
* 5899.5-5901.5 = 24.4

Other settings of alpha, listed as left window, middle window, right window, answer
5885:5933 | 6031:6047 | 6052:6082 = -0.6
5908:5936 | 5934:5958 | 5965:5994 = -1.4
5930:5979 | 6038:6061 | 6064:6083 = -3.0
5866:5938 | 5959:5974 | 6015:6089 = -0.7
